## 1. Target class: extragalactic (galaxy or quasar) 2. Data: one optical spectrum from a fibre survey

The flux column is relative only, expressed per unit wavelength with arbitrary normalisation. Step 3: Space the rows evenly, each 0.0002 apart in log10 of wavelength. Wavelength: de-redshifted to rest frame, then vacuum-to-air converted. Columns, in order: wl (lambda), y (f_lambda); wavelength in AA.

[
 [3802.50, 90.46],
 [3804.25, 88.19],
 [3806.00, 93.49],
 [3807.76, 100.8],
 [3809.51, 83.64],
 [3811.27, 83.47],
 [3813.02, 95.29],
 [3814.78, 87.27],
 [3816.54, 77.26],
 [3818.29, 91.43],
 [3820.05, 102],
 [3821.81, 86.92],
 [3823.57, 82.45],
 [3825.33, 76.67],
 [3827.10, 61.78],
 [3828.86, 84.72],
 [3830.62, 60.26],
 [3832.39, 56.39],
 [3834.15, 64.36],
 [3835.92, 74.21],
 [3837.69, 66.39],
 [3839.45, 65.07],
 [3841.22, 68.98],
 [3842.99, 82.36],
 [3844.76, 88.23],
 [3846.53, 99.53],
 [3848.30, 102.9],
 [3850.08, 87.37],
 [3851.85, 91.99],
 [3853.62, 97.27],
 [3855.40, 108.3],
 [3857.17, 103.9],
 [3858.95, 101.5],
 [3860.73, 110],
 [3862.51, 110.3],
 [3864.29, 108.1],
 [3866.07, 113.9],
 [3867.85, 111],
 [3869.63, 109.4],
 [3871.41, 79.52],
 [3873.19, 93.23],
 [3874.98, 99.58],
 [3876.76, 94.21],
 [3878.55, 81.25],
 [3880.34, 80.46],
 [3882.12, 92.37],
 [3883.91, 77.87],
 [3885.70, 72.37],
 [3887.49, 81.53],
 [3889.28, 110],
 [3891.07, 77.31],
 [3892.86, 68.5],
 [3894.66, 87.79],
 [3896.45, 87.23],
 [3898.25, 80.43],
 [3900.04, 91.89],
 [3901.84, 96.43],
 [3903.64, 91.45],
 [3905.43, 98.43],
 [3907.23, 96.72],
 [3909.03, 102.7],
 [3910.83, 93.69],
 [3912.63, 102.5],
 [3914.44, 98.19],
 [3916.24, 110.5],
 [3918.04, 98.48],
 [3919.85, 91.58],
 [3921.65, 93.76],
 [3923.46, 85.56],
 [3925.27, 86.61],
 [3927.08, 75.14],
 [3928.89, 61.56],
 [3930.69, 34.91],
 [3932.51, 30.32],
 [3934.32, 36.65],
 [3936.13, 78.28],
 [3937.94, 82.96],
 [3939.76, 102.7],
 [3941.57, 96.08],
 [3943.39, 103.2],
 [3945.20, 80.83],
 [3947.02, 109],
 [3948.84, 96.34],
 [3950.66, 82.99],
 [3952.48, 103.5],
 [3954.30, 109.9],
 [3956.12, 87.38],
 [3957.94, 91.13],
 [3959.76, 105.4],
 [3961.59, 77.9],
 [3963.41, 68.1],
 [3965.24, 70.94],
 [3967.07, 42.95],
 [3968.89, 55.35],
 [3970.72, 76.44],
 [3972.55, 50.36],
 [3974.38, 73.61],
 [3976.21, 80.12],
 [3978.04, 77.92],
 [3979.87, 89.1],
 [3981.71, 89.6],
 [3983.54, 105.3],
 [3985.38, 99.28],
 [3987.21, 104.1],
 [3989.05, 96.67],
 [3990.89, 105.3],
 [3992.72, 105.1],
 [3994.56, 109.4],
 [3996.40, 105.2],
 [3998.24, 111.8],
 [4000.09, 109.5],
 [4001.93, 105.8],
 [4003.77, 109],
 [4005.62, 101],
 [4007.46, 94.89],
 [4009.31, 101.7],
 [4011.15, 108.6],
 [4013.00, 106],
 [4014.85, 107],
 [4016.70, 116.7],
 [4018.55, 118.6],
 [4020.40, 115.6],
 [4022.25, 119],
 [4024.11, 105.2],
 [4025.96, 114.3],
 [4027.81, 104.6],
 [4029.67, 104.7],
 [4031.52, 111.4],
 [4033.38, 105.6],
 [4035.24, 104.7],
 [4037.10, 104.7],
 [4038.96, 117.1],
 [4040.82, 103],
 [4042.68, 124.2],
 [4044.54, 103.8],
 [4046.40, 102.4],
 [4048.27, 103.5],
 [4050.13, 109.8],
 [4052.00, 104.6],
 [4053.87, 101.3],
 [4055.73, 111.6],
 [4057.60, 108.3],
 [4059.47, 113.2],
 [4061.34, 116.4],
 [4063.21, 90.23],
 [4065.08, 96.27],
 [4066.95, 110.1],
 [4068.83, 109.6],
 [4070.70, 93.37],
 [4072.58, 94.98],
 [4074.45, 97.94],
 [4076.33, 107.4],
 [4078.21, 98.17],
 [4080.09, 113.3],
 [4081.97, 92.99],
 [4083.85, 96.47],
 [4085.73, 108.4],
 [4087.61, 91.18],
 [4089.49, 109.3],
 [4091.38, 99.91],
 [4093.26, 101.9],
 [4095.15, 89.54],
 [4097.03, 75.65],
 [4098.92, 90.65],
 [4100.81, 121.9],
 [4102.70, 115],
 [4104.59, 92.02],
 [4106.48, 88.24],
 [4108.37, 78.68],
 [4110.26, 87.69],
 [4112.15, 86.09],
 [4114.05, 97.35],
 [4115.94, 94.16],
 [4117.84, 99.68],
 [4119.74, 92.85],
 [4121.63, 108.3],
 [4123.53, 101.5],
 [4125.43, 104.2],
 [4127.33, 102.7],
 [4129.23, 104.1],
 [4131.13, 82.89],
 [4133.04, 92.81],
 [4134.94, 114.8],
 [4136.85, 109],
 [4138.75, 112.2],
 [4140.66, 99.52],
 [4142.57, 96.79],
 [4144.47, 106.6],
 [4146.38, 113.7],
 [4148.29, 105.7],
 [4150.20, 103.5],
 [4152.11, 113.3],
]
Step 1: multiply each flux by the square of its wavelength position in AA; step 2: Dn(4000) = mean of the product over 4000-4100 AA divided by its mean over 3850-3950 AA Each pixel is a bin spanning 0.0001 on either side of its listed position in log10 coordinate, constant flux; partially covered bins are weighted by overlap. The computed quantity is 1.3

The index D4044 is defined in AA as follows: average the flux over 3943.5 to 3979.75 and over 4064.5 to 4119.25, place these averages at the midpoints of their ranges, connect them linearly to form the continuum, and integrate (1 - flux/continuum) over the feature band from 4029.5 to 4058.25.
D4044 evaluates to -4.9 AA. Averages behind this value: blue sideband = 81.7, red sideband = 97.8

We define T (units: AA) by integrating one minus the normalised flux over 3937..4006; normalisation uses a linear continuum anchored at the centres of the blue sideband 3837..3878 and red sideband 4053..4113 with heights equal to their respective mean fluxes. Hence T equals 4.4 AA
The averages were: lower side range 95.4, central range 91.3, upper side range 99.6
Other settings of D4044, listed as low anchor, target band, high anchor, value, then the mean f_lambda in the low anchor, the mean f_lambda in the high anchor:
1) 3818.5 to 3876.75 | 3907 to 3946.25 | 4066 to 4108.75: 3.7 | 89.2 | 99.2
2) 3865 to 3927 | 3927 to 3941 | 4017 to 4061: 4.9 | 92.1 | 109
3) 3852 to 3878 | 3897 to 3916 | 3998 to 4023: 1.6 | 102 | 109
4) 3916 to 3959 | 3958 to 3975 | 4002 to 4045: 4.1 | 84.3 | 109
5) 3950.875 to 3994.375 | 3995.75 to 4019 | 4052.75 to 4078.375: -3.7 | 85.8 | 104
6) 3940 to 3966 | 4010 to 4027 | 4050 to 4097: -2.6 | 92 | 102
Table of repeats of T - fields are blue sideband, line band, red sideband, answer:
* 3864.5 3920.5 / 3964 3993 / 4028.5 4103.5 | 4.8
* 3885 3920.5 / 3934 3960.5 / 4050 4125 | 0.5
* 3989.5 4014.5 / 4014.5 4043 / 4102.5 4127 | -2.1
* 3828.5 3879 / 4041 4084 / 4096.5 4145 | -3.5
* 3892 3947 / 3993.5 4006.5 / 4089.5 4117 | -2.6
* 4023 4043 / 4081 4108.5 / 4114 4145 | 1.7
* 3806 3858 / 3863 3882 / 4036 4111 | -2.2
